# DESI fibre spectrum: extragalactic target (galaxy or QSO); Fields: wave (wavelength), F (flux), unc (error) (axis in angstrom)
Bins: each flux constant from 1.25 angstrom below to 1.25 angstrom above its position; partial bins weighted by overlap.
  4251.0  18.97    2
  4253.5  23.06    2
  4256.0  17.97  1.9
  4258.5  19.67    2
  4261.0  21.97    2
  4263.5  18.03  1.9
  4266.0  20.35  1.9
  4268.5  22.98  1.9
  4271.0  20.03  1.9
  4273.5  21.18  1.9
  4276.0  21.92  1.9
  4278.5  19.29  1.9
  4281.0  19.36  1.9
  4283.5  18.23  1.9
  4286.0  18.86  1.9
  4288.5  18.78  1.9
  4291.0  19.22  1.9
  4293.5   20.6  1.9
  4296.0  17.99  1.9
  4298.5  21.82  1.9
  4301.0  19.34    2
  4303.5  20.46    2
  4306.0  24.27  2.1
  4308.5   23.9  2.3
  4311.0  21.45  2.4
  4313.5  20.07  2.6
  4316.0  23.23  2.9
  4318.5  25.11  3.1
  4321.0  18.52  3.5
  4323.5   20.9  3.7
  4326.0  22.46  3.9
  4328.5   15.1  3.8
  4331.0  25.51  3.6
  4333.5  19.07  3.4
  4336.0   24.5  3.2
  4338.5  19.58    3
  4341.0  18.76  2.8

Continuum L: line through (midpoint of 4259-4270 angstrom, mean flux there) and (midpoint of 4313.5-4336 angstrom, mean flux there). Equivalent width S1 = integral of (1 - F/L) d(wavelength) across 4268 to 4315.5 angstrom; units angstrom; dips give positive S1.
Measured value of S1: 1.1 angstrom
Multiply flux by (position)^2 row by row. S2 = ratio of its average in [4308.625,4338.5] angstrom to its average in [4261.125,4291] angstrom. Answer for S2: 1.10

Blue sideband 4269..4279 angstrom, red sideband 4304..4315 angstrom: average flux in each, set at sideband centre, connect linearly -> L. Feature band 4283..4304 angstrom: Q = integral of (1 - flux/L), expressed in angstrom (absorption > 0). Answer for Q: 2.1 angstrom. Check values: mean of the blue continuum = 20.9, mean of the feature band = 19.5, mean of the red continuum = 22.3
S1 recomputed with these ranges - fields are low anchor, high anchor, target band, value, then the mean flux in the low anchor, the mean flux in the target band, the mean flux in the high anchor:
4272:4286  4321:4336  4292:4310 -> -0.79 angstrom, 19.9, 21.2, 20.8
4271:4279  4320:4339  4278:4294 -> 1.30 angstrom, 20.8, 19.1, 20.8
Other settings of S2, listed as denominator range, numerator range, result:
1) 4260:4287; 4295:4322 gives 1.08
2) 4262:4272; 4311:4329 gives 1.06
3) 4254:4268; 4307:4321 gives 1.15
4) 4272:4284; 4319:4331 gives 1.03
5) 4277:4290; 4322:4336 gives 1.13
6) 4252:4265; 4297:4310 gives 1.11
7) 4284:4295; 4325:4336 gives 1.11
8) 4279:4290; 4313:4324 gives 1.17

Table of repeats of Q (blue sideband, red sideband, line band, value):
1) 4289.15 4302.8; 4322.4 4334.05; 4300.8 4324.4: -1.9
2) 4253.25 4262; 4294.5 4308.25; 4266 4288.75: 0.6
